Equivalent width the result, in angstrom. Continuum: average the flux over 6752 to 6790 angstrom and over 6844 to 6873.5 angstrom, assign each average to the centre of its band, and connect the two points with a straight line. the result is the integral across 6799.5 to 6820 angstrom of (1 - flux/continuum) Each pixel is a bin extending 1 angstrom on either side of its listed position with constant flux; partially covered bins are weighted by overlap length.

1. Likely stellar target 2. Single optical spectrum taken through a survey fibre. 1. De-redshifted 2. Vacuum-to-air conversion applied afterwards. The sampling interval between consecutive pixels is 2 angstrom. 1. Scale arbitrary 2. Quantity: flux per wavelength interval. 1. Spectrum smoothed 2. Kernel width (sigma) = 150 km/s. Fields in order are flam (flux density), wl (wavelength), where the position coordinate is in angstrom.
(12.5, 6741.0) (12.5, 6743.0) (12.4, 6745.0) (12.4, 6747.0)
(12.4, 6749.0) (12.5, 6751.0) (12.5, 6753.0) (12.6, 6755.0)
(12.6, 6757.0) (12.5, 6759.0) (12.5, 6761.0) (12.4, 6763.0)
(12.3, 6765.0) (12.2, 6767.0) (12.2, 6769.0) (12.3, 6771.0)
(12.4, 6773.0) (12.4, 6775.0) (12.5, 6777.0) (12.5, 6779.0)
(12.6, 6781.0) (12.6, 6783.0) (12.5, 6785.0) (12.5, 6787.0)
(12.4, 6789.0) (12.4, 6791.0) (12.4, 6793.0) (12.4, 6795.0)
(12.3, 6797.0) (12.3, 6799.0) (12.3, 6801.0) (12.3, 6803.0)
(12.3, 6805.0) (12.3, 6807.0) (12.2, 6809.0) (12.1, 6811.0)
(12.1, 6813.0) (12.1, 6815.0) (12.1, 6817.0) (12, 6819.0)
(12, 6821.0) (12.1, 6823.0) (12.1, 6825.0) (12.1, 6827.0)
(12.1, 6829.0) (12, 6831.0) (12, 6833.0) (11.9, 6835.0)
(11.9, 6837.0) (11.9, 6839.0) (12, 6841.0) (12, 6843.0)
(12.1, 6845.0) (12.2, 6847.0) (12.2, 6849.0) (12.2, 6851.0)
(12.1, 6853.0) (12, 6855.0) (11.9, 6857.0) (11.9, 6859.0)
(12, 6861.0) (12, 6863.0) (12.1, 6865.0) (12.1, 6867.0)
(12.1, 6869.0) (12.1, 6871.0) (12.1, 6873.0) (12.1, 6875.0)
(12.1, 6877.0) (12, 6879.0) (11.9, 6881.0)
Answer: 0.2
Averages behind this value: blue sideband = 12.4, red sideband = 12.1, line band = 12.2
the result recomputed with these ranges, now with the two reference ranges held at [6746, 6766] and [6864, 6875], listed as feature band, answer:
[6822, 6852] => 0.37 angstrom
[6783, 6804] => -0.07 angstrom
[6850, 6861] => 0.12 angstrom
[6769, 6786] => -0.08 angstrom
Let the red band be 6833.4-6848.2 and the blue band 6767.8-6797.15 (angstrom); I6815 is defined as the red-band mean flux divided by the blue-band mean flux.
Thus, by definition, 0.97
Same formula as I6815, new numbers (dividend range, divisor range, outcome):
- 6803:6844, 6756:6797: 0.97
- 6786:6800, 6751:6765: 0.99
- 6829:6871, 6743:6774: 0.97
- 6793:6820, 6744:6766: 0.98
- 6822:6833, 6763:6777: 0.98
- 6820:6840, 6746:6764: 0.96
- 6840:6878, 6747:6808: 0.97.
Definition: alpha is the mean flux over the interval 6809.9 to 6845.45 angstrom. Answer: 12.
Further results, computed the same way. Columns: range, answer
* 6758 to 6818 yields 12.3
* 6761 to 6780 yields 12.4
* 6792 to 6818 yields 12.2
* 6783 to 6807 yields 12.4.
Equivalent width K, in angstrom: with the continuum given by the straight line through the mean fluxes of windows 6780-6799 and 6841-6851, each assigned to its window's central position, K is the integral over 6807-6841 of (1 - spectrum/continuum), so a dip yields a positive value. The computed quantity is 0.5 angstrom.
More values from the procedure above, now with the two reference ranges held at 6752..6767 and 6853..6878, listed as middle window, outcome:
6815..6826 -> 0.1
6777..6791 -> -0.2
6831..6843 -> 0.2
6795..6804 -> 0.0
